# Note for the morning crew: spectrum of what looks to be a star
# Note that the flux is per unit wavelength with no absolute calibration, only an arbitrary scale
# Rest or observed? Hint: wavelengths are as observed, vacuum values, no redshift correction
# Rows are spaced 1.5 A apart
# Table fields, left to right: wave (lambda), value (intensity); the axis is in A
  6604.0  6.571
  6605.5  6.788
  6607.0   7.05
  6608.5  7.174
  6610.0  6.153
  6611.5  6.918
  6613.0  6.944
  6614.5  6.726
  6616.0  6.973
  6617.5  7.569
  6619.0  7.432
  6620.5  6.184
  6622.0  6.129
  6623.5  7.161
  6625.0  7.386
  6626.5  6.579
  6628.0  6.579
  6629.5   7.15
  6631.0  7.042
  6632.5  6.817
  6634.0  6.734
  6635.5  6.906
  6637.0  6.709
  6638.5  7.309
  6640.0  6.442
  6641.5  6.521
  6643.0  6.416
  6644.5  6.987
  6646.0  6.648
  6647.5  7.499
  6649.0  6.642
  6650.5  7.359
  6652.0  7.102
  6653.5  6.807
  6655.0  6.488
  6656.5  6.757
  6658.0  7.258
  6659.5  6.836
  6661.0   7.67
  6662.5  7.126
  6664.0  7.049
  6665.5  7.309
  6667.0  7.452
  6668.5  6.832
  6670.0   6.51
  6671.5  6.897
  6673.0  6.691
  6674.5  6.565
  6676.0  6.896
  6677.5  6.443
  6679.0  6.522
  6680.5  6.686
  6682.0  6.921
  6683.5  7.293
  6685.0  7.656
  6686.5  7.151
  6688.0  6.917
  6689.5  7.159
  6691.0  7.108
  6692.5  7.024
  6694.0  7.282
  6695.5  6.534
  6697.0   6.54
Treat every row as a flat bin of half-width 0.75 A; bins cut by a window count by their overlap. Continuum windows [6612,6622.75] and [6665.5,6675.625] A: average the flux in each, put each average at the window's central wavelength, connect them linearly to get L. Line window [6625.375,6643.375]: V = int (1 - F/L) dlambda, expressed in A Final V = 0.2 A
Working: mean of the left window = 6.85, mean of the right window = 6.86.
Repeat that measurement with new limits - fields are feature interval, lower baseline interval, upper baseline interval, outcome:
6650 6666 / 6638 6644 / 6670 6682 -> -0.94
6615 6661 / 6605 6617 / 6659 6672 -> 0.50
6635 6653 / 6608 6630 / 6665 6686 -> 0.01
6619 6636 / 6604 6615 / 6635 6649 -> -0.01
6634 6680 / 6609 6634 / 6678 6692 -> 0.48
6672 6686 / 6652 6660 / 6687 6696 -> 0.21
